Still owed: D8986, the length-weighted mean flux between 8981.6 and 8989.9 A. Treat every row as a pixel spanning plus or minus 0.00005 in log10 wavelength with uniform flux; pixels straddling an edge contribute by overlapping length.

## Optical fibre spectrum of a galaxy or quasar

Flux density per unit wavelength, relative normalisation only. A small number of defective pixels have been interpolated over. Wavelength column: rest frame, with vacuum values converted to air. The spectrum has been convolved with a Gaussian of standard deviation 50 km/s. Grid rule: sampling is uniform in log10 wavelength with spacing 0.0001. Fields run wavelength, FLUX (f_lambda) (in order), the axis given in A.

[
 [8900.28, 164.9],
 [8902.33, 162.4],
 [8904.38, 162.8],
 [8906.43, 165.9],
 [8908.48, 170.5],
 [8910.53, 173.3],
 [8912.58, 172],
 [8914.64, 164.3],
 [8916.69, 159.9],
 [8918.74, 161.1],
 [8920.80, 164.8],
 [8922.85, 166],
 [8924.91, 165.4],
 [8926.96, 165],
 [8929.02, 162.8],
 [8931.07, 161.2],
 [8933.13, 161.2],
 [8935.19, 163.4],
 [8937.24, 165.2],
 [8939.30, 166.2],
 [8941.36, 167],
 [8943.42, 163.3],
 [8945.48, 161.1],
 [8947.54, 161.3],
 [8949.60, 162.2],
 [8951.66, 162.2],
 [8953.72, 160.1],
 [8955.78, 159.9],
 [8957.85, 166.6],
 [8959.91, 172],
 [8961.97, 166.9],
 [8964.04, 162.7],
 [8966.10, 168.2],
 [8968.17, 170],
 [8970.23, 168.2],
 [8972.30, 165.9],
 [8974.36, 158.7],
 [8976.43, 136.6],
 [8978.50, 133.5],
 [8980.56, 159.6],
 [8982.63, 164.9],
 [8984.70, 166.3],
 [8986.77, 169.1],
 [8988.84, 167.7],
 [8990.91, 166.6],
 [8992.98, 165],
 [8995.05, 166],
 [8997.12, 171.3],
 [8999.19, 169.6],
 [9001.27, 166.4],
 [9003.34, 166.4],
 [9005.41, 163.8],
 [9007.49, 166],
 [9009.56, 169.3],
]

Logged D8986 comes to 167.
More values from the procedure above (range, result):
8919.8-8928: 165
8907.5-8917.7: 168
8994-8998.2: 169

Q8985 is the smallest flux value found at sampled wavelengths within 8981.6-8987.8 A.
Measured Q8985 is 164.9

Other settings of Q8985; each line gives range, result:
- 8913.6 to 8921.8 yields 159.9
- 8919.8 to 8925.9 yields 164.8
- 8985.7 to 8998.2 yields 165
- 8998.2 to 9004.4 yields 166.4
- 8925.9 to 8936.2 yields 161.2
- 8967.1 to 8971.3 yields 168.2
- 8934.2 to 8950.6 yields 161.1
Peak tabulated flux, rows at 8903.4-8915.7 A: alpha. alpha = 173.3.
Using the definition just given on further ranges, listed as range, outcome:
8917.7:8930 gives 166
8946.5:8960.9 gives 172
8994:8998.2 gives 171.3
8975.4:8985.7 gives 166.3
